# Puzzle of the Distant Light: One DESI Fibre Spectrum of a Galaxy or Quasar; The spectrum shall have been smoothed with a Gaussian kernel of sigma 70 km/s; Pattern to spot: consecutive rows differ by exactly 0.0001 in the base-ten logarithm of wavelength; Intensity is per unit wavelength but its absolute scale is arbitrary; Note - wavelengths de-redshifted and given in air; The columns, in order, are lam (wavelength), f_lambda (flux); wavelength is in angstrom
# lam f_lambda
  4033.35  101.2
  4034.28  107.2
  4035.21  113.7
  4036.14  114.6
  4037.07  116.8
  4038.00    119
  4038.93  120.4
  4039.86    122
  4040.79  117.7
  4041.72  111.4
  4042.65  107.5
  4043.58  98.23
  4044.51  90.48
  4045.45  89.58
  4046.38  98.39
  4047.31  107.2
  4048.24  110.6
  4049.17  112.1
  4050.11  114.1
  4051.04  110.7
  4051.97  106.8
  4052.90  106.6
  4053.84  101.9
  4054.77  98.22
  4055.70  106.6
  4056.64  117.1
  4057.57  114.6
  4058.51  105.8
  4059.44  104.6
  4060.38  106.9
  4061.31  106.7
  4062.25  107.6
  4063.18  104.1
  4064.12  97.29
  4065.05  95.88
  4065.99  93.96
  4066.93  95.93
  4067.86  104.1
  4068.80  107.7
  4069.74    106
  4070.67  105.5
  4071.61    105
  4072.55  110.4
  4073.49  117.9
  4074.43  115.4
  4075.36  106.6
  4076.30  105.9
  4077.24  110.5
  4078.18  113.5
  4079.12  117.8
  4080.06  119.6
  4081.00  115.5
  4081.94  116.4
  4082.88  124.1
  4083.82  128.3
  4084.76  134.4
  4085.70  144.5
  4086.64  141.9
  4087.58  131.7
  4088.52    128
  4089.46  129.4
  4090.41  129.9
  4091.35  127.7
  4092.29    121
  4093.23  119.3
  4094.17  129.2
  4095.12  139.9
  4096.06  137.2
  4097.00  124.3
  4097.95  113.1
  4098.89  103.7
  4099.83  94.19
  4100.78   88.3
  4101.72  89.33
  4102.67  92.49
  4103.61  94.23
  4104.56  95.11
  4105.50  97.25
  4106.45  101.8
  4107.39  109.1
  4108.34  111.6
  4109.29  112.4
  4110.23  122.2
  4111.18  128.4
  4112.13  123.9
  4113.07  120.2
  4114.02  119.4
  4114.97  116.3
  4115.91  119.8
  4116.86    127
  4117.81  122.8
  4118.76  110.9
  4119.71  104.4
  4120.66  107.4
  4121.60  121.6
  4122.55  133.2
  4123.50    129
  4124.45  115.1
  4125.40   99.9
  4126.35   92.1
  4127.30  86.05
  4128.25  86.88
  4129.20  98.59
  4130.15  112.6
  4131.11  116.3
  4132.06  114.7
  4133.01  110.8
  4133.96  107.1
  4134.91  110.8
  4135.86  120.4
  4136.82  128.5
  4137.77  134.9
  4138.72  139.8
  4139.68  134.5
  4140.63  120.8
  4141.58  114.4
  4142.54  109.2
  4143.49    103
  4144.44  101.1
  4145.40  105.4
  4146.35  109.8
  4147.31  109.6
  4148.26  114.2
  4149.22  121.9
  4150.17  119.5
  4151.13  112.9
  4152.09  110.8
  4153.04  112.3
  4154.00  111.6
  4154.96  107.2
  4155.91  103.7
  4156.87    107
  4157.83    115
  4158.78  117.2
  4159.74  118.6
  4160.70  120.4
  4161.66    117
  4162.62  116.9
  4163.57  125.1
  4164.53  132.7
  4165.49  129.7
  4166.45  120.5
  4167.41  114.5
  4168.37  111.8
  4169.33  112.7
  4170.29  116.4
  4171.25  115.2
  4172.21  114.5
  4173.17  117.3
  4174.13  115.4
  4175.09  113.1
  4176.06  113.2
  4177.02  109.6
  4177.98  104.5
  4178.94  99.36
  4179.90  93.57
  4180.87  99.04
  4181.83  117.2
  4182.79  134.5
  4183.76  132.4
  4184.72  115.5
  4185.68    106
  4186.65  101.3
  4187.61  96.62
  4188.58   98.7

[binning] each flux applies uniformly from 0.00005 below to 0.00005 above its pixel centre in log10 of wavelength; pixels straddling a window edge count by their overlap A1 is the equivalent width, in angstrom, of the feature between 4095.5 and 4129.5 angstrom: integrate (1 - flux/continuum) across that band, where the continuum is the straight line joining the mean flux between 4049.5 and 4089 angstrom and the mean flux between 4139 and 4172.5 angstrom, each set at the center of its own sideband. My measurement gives 1.1 angstrom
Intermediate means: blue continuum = 112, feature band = 110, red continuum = 115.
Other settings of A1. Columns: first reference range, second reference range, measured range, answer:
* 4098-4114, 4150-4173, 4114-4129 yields -0.4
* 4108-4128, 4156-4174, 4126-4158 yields 1.2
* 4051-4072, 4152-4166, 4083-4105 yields -2.1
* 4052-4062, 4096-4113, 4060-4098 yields -3.5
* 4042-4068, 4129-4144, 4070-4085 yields -1.0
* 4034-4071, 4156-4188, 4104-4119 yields -0.6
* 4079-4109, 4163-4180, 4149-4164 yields 0.1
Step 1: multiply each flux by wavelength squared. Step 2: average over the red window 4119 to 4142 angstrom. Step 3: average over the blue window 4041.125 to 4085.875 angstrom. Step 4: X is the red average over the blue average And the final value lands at 1.1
